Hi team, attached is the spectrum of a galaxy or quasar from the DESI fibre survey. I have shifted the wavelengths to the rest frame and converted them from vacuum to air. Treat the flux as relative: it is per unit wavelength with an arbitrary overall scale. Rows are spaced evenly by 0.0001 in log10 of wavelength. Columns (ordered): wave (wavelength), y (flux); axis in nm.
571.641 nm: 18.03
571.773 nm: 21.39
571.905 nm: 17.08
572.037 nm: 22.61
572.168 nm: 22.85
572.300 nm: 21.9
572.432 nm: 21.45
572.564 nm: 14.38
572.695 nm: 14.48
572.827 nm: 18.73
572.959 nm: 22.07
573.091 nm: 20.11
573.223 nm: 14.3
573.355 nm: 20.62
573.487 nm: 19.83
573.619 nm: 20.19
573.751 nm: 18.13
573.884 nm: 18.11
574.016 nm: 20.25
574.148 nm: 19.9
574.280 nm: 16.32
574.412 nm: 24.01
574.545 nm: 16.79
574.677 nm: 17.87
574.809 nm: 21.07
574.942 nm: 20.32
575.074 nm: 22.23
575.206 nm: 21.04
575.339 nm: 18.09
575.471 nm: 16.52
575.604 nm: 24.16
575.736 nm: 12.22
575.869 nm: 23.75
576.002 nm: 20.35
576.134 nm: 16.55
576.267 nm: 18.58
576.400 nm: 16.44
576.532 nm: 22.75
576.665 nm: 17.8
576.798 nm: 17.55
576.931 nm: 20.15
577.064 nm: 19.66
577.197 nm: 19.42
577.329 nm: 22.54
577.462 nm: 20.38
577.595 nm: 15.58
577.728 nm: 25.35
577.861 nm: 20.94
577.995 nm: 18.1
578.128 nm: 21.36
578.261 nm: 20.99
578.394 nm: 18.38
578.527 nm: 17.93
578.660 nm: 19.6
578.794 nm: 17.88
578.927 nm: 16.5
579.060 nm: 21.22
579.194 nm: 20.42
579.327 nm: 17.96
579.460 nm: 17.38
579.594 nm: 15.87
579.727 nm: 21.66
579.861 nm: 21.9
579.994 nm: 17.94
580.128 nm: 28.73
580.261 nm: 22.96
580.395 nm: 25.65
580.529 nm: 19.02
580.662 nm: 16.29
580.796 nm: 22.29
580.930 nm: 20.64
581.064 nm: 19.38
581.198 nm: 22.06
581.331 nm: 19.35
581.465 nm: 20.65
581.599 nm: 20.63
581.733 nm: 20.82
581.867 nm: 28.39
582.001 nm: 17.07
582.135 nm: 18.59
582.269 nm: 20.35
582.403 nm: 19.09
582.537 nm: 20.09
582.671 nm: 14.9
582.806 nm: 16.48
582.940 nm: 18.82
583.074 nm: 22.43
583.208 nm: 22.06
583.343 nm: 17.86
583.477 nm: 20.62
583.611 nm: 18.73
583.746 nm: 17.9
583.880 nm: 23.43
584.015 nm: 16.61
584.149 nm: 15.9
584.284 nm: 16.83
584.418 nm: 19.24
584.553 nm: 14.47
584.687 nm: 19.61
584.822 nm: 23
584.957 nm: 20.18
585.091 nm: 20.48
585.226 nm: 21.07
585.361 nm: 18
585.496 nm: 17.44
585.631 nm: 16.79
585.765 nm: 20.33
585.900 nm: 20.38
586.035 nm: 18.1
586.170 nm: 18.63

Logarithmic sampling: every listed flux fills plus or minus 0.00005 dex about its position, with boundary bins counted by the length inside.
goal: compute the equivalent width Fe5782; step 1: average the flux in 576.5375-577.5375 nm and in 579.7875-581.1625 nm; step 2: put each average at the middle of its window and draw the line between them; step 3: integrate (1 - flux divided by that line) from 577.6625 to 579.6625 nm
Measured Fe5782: 0.12 nm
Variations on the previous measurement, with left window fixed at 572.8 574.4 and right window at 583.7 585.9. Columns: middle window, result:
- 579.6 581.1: -0.18 nm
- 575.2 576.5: 0.03 nm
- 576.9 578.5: -0.09 nm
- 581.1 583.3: -0.13 nm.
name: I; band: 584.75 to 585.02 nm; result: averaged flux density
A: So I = 21.5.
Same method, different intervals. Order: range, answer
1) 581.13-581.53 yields 20.7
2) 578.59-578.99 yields 18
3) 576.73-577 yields 18.8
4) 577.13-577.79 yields 20.6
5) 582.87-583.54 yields 20.3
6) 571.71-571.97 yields 19.2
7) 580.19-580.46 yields 24.4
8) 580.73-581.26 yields 21.1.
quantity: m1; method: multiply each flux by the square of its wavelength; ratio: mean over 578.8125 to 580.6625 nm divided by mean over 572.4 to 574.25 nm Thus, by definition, 1.1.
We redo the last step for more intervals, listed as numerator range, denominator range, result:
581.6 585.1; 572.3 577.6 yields 1.04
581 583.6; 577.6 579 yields 1.04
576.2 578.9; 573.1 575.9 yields 1.02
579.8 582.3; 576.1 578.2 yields 1.10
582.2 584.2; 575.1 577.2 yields 1.02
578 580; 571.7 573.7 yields 1.01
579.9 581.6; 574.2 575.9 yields 1.11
